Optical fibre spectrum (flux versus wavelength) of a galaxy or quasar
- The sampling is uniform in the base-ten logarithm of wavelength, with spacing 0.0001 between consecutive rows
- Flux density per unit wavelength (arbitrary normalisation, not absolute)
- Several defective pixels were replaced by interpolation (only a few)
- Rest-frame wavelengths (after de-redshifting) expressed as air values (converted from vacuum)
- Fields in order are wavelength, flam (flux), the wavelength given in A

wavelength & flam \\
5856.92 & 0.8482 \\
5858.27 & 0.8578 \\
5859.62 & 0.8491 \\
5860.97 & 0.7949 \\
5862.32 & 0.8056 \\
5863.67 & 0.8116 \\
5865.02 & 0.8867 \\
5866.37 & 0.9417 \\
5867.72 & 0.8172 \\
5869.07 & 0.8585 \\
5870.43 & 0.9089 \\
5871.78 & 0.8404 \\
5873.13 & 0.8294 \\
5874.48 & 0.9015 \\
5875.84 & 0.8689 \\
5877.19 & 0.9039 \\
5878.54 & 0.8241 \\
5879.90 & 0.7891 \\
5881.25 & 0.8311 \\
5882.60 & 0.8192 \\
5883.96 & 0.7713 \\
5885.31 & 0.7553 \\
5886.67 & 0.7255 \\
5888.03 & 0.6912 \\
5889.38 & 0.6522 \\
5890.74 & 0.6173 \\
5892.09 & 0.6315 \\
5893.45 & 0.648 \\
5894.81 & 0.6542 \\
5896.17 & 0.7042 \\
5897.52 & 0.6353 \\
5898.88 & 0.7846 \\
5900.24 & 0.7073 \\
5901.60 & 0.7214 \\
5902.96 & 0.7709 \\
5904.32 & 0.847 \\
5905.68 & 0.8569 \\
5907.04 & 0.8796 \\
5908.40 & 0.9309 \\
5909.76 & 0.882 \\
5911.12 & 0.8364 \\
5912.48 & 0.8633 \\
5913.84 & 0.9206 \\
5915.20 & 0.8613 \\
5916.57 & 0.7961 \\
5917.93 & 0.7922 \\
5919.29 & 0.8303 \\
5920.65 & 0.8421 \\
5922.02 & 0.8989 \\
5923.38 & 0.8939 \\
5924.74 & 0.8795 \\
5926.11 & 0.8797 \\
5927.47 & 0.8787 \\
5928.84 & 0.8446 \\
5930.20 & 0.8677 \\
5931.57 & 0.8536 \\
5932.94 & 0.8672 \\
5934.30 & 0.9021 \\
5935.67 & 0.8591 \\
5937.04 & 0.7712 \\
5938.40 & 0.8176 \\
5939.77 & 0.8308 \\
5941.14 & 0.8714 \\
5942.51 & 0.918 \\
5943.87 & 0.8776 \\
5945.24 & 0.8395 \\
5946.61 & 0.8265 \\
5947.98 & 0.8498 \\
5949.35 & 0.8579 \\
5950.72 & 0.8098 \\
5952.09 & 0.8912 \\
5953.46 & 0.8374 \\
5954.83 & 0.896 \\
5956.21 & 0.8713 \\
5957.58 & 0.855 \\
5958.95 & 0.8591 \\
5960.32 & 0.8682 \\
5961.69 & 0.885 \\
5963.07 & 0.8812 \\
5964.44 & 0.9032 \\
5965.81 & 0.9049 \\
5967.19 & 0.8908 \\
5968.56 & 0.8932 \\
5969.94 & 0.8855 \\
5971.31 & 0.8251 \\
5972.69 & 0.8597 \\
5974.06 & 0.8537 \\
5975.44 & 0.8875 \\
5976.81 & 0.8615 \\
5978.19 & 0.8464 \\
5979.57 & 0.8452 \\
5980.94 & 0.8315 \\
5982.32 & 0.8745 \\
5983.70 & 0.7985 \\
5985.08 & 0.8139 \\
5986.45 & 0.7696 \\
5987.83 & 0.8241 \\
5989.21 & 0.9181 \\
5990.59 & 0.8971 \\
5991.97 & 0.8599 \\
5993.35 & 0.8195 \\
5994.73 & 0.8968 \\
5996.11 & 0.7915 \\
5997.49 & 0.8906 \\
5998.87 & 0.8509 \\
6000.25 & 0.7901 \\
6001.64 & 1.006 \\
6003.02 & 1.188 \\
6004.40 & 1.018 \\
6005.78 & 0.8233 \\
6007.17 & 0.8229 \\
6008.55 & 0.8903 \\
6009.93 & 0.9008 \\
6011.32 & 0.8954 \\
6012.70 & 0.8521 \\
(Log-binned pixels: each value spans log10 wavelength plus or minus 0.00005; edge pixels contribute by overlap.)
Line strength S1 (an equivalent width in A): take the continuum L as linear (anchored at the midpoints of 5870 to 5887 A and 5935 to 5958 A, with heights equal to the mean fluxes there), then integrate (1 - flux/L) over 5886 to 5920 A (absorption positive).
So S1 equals 2.8 A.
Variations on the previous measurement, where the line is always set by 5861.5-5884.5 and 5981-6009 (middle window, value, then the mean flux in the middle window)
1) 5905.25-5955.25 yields 0.1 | 0.86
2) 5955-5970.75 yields -0.2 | 0.881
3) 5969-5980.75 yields 0.2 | 0.858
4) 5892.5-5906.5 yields 2.0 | 0.732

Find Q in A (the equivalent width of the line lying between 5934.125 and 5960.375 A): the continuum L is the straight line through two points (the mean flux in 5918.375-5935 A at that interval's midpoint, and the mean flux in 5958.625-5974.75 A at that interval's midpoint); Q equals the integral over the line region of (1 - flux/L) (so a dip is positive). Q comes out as 0.55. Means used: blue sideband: 0.869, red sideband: 0.876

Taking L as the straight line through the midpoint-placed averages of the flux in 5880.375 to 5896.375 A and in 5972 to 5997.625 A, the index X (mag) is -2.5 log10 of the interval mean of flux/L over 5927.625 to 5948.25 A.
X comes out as -0.10 mag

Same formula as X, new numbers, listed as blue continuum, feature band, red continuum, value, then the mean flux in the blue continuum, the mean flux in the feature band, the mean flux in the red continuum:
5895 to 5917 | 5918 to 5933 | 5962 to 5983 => -0.047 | 0.809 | 0.864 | 0.87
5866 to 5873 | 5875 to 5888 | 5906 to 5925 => 0.080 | 0.867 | 0.804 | 0.865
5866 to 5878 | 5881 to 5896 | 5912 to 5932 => 0.226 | 0.872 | 0.705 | 0.86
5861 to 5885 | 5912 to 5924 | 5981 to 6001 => -0.014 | 0.845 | 0.855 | 0.842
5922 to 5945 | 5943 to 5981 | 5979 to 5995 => -0.014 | 0.864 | 0.865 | 0.845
